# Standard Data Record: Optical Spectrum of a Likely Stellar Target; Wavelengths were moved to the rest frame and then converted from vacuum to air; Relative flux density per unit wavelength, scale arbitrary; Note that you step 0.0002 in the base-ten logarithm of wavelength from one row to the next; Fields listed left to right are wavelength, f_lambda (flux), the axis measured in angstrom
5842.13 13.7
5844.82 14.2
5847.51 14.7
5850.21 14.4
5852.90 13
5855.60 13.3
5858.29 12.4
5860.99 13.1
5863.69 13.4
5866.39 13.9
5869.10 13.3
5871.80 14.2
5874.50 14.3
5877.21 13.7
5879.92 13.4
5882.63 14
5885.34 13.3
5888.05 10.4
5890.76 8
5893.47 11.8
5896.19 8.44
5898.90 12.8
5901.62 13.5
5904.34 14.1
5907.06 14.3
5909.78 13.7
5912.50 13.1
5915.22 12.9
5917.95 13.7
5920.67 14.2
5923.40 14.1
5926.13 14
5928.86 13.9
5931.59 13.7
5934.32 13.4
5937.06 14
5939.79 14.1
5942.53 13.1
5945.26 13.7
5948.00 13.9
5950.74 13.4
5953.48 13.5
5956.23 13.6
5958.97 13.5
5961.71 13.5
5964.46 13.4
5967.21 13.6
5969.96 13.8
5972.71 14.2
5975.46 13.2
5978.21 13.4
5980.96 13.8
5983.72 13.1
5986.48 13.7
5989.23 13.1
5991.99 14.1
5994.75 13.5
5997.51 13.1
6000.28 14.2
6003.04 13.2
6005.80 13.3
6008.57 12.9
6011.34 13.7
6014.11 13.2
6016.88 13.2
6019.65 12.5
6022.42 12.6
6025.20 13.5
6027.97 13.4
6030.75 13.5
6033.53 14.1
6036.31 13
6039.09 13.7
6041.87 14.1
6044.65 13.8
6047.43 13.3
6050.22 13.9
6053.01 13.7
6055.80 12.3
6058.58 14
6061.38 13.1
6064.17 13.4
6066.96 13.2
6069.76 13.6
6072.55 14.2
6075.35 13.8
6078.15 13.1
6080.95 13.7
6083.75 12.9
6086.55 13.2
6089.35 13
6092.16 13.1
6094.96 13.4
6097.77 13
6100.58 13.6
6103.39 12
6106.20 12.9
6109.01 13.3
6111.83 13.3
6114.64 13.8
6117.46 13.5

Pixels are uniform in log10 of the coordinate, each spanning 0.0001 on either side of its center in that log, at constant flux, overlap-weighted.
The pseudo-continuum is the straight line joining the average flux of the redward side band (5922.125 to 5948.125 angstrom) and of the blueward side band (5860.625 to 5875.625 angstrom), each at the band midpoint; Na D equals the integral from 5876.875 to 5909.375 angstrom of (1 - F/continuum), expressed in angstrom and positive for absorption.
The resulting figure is 3.41 angstrom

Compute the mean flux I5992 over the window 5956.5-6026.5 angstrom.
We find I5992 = 13.4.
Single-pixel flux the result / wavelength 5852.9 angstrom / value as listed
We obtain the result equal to 13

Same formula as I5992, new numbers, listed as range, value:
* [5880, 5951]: 13.1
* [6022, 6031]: 13.3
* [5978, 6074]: 13.4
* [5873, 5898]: 12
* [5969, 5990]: 13.5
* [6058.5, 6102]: 13.4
